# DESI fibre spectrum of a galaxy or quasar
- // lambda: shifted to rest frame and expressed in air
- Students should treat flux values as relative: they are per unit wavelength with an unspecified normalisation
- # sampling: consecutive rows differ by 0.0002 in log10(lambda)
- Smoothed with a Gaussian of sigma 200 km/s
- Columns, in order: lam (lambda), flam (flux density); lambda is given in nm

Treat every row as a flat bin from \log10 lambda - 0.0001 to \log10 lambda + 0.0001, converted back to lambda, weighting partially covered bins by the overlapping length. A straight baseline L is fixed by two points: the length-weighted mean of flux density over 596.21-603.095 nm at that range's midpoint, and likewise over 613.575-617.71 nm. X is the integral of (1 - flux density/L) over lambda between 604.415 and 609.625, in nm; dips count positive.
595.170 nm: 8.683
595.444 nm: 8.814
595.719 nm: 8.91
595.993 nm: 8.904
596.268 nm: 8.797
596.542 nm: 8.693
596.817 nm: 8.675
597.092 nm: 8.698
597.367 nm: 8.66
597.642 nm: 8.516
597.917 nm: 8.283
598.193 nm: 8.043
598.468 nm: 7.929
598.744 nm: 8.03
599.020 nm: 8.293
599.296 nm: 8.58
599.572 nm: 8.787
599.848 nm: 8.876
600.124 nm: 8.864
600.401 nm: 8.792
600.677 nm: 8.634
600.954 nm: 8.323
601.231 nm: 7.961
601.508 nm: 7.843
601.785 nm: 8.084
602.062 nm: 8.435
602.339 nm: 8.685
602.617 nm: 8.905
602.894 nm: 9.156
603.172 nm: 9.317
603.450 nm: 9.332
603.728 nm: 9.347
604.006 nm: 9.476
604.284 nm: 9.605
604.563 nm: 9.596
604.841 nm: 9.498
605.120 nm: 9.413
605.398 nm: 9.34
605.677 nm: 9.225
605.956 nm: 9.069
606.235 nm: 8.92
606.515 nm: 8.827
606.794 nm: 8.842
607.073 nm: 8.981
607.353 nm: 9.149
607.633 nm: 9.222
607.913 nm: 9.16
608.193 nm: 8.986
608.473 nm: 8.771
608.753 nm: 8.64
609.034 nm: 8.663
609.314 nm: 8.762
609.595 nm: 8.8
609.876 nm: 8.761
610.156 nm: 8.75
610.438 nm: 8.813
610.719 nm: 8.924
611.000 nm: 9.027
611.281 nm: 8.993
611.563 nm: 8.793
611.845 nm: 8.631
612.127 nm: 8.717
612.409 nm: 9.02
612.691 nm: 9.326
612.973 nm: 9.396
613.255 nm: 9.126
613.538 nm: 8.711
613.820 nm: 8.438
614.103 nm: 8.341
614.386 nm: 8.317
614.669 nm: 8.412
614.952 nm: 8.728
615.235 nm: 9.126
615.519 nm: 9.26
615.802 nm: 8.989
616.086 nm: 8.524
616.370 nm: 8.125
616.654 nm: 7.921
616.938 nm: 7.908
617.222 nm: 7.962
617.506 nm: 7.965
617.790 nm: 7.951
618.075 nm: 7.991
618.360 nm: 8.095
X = -0.36 nm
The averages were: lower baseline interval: 8.51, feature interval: 9.05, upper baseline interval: 8.43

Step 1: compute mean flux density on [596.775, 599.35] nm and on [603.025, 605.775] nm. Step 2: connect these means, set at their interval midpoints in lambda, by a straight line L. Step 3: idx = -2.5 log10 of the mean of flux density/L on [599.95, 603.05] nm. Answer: 0.050 mag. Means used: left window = 8.35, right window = 9.42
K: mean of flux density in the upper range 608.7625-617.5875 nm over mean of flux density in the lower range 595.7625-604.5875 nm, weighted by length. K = 1.00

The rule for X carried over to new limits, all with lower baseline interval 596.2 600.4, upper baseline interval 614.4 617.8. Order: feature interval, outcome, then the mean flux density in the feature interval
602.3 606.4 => -0.38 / 9.27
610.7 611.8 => -0.06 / 8.91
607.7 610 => -0.10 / 8.83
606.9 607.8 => -0.07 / 9.11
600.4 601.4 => 0.02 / 8.36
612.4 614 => -0.10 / 8.99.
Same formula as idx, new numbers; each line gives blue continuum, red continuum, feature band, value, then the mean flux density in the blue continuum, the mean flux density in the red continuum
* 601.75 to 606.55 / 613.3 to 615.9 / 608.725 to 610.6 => 0.021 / 9.15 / 8.71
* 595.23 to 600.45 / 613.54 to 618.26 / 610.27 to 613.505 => -0.068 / 8.58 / 8.38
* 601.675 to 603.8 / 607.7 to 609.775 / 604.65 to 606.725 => -0.038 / 8.91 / 8.84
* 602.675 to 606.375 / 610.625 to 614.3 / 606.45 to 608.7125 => 0.020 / 9.32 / 8.87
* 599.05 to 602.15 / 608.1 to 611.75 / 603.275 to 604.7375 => -0.105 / 8.47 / 8.82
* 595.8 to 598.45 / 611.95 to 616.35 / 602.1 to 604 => -0.057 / 8.56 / 8.81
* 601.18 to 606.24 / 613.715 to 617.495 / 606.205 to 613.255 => -0.023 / 9.03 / 8.45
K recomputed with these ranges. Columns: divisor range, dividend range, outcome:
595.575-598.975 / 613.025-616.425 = 1.02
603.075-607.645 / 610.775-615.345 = 0.95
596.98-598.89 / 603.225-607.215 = 1.11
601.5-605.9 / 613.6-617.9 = 0.92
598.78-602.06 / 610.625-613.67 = 1.06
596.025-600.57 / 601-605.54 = 1.05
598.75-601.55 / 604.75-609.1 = 1.06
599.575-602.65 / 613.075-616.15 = 1.03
